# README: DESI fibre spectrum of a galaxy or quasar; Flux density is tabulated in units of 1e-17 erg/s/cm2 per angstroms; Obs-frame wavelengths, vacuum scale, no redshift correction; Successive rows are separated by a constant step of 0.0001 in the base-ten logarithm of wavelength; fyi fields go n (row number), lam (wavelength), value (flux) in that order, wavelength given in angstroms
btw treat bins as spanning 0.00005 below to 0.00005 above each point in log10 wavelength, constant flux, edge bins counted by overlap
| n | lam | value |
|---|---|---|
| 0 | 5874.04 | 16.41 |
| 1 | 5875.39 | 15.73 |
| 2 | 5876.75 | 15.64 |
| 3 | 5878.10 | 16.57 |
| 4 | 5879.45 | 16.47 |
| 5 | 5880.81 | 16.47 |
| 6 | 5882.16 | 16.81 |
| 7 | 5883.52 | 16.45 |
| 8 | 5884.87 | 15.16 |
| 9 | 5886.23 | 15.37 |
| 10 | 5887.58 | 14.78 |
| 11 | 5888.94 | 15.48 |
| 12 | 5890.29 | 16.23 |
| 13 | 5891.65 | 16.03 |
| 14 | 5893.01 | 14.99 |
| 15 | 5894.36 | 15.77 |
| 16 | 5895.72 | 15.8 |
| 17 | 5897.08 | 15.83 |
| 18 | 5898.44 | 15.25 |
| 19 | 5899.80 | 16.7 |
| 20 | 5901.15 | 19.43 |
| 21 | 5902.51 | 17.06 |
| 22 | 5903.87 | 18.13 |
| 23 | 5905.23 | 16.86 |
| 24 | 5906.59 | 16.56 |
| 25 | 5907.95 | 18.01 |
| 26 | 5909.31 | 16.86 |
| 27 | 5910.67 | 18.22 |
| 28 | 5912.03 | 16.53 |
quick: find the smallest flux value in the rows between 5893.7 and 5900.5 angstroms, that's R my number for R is 15.25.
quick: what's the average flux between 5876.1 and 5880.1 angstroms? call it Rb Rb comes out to 16.3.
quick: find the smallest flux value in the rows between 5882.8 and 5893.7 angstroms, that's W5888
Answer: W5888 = 14.78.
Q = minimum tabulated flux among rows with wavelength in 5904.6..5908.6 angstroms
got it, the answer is 16.56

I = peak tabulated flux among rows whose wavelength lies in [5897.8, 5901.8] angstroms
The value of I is 19.43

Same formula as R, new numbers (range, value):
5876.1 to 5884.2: 15.64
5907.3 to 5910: 16.86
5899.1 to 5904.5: 16.7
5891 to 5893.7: 14.99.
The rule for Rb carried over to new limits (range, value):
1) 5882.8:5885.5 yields 15.8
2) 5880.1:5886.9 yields 16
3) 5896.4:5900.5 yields 16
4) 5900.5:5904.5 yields 18.2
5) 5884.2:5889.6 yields 15.2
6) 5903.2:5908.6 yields 17.4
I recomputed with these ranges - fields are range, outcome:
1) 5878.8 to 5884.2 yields 16.81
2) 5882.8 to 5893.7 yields 16.45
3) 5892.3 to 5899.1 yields 15.83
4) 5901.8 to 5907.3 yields 18.13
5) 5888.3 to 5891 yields 16.23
